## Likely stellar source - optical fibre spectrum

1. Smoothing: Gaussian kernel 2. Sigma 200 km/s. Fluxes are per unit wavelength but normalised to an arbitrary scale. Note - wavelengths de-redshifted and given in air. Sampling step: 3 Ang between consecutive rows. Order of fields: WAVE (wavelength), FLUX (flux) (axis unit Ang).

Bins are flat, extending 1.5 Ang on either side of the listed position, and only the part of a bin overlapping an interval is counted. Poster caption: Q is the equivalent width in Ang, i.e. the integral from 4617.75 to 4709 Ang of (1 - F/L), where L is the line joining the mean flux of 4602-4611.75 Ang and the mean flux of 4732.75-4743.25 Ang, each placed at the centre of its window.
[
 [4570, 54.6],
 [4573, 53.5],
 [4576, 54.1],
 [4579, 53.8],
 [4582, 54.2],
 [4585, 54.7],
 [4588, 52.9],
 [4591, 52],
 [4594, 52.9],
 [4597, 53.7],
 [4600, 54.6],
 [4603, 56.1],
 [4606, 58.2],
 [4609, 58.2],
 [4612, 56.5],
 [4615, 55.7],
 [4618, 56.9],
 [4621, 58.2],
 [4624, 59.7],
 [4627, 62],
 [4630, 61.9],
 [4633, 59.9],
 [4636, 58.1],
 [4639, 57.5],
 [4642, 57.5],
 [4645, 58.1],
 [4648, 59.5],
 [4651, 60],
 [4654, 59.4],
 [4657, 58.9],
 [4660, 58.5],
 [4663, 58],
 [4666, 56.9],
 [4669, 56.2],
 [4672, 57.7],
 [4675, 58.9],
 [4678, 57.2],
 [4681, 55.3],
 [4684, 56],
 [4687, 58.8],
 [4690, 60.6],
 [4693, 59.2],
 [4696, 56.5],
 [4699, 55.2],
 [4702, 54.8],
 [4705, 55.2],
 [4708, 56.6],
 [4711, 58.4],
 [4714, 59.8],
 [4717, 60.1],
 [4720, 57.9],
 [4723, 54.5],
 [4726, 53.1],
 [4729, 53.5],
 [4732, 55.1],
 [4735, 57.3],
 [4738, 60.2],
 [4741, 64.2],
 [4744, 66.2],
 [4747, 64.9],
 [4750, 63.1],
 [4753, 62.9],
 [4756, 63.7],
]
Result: 1.1 Ang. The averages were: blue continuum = 57.4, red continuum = 60.6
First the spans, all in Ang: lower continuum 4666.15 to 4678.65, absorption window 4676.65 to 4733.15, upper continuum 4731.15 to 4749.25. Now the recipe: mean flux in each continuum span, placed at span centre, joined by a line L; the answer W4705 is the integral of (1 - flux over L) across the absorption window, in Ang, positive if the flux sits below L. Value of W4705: 2.6 Ang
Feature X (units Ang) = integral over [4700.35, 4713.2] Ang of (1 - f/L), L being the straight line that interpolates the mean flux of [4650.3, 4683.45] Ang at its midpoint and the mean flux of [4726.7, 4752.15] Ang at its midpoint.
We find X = 0.6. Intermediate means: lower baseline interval 57.8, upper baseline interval 60.4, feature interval 56.4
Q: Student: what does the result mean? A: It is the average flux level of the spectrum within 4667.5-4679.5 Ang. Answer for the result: 57.5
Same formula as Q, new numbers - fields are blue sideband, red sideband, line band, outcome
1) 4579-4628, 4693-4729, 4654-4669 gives -0.47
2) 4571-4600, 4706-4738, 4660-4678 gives -0.66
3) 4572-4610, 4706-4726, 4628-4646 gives -1.09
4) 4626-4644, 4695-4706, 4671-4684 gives -0.07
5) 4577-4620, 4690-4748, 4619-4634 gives -1.21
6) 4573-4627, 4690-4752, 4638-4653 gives -0.52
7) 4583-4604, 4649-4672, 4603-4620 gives -0.63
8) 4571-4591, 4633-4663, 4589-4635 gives -0.84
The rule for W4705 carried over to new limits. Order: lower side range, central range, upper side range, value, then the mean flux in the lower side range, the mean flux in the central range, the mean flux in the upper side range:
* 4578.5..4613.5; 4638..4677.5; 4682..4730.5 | -1.6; 54.8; 58.2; 56.9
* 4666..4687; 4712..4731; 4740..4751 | 1.7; 57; 56.5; 64.7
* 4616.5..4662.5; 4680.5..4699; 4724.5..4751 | 0.5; 59.1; 57.7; 59.7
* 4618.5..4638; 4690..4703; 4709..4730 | 0.1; 59.7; 57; 56.8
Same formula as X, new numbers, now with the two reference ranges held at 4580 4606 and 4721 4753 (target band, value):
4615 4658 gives -2.5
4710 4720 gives -0.1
